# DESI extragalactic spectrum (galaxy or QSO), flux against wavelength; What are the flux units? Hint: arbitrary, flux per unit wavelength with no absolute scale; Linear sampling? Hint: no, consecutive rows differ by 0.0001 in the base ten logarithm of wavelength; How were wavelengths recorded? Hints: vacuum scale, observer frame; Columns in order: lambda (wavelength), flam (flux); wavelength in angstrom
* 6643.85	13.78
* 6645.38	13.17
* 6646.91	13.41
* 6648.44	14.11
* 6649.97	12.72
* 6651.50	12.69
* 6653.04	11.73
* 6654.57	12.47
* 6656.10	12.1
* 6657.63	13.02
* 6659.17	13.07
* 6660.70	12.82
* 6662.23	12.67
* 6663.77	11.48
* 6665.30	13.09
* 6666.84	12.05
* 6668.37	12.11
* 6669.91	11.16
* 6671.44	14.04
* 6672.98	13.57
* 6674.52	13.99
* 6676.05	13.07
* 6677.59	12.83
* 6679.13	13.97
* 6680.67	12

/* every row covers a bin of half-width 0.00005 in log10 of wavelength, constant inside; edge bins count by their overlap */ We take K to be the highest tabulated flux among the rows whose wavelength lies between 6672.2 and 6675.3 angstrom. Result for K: 13.99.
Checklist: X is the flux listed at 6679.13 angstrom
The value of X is 13.97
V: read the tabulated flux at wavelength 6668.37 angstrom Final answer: 12.11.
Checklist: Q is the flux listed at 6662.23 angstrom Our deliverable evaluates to 12.67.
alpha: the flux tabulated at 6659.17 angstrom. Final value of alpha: 13.07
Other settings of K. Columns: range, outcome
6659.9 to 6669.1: 13.09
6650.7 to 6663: 13.07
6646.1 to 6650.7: 14.11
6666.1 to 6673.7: 14.04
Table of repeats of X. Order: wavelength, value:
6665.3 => 13.09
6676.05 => 13.07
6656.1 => 12.1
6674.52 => 13.99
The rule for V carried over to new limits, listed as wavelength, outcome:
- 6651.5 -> 12.69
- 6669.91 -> 11.16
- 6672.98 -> 13.57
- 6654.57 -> 12.47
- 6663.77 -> 11.48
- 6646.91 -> 13.41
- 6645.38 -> 13.17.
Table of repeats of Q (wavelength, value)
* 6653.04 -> 11.73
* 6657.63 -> 13.02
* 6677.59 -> 12.83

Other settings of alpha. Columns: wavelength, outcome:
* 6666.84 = 12.05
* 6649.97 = 12.72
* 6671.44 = 14.04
